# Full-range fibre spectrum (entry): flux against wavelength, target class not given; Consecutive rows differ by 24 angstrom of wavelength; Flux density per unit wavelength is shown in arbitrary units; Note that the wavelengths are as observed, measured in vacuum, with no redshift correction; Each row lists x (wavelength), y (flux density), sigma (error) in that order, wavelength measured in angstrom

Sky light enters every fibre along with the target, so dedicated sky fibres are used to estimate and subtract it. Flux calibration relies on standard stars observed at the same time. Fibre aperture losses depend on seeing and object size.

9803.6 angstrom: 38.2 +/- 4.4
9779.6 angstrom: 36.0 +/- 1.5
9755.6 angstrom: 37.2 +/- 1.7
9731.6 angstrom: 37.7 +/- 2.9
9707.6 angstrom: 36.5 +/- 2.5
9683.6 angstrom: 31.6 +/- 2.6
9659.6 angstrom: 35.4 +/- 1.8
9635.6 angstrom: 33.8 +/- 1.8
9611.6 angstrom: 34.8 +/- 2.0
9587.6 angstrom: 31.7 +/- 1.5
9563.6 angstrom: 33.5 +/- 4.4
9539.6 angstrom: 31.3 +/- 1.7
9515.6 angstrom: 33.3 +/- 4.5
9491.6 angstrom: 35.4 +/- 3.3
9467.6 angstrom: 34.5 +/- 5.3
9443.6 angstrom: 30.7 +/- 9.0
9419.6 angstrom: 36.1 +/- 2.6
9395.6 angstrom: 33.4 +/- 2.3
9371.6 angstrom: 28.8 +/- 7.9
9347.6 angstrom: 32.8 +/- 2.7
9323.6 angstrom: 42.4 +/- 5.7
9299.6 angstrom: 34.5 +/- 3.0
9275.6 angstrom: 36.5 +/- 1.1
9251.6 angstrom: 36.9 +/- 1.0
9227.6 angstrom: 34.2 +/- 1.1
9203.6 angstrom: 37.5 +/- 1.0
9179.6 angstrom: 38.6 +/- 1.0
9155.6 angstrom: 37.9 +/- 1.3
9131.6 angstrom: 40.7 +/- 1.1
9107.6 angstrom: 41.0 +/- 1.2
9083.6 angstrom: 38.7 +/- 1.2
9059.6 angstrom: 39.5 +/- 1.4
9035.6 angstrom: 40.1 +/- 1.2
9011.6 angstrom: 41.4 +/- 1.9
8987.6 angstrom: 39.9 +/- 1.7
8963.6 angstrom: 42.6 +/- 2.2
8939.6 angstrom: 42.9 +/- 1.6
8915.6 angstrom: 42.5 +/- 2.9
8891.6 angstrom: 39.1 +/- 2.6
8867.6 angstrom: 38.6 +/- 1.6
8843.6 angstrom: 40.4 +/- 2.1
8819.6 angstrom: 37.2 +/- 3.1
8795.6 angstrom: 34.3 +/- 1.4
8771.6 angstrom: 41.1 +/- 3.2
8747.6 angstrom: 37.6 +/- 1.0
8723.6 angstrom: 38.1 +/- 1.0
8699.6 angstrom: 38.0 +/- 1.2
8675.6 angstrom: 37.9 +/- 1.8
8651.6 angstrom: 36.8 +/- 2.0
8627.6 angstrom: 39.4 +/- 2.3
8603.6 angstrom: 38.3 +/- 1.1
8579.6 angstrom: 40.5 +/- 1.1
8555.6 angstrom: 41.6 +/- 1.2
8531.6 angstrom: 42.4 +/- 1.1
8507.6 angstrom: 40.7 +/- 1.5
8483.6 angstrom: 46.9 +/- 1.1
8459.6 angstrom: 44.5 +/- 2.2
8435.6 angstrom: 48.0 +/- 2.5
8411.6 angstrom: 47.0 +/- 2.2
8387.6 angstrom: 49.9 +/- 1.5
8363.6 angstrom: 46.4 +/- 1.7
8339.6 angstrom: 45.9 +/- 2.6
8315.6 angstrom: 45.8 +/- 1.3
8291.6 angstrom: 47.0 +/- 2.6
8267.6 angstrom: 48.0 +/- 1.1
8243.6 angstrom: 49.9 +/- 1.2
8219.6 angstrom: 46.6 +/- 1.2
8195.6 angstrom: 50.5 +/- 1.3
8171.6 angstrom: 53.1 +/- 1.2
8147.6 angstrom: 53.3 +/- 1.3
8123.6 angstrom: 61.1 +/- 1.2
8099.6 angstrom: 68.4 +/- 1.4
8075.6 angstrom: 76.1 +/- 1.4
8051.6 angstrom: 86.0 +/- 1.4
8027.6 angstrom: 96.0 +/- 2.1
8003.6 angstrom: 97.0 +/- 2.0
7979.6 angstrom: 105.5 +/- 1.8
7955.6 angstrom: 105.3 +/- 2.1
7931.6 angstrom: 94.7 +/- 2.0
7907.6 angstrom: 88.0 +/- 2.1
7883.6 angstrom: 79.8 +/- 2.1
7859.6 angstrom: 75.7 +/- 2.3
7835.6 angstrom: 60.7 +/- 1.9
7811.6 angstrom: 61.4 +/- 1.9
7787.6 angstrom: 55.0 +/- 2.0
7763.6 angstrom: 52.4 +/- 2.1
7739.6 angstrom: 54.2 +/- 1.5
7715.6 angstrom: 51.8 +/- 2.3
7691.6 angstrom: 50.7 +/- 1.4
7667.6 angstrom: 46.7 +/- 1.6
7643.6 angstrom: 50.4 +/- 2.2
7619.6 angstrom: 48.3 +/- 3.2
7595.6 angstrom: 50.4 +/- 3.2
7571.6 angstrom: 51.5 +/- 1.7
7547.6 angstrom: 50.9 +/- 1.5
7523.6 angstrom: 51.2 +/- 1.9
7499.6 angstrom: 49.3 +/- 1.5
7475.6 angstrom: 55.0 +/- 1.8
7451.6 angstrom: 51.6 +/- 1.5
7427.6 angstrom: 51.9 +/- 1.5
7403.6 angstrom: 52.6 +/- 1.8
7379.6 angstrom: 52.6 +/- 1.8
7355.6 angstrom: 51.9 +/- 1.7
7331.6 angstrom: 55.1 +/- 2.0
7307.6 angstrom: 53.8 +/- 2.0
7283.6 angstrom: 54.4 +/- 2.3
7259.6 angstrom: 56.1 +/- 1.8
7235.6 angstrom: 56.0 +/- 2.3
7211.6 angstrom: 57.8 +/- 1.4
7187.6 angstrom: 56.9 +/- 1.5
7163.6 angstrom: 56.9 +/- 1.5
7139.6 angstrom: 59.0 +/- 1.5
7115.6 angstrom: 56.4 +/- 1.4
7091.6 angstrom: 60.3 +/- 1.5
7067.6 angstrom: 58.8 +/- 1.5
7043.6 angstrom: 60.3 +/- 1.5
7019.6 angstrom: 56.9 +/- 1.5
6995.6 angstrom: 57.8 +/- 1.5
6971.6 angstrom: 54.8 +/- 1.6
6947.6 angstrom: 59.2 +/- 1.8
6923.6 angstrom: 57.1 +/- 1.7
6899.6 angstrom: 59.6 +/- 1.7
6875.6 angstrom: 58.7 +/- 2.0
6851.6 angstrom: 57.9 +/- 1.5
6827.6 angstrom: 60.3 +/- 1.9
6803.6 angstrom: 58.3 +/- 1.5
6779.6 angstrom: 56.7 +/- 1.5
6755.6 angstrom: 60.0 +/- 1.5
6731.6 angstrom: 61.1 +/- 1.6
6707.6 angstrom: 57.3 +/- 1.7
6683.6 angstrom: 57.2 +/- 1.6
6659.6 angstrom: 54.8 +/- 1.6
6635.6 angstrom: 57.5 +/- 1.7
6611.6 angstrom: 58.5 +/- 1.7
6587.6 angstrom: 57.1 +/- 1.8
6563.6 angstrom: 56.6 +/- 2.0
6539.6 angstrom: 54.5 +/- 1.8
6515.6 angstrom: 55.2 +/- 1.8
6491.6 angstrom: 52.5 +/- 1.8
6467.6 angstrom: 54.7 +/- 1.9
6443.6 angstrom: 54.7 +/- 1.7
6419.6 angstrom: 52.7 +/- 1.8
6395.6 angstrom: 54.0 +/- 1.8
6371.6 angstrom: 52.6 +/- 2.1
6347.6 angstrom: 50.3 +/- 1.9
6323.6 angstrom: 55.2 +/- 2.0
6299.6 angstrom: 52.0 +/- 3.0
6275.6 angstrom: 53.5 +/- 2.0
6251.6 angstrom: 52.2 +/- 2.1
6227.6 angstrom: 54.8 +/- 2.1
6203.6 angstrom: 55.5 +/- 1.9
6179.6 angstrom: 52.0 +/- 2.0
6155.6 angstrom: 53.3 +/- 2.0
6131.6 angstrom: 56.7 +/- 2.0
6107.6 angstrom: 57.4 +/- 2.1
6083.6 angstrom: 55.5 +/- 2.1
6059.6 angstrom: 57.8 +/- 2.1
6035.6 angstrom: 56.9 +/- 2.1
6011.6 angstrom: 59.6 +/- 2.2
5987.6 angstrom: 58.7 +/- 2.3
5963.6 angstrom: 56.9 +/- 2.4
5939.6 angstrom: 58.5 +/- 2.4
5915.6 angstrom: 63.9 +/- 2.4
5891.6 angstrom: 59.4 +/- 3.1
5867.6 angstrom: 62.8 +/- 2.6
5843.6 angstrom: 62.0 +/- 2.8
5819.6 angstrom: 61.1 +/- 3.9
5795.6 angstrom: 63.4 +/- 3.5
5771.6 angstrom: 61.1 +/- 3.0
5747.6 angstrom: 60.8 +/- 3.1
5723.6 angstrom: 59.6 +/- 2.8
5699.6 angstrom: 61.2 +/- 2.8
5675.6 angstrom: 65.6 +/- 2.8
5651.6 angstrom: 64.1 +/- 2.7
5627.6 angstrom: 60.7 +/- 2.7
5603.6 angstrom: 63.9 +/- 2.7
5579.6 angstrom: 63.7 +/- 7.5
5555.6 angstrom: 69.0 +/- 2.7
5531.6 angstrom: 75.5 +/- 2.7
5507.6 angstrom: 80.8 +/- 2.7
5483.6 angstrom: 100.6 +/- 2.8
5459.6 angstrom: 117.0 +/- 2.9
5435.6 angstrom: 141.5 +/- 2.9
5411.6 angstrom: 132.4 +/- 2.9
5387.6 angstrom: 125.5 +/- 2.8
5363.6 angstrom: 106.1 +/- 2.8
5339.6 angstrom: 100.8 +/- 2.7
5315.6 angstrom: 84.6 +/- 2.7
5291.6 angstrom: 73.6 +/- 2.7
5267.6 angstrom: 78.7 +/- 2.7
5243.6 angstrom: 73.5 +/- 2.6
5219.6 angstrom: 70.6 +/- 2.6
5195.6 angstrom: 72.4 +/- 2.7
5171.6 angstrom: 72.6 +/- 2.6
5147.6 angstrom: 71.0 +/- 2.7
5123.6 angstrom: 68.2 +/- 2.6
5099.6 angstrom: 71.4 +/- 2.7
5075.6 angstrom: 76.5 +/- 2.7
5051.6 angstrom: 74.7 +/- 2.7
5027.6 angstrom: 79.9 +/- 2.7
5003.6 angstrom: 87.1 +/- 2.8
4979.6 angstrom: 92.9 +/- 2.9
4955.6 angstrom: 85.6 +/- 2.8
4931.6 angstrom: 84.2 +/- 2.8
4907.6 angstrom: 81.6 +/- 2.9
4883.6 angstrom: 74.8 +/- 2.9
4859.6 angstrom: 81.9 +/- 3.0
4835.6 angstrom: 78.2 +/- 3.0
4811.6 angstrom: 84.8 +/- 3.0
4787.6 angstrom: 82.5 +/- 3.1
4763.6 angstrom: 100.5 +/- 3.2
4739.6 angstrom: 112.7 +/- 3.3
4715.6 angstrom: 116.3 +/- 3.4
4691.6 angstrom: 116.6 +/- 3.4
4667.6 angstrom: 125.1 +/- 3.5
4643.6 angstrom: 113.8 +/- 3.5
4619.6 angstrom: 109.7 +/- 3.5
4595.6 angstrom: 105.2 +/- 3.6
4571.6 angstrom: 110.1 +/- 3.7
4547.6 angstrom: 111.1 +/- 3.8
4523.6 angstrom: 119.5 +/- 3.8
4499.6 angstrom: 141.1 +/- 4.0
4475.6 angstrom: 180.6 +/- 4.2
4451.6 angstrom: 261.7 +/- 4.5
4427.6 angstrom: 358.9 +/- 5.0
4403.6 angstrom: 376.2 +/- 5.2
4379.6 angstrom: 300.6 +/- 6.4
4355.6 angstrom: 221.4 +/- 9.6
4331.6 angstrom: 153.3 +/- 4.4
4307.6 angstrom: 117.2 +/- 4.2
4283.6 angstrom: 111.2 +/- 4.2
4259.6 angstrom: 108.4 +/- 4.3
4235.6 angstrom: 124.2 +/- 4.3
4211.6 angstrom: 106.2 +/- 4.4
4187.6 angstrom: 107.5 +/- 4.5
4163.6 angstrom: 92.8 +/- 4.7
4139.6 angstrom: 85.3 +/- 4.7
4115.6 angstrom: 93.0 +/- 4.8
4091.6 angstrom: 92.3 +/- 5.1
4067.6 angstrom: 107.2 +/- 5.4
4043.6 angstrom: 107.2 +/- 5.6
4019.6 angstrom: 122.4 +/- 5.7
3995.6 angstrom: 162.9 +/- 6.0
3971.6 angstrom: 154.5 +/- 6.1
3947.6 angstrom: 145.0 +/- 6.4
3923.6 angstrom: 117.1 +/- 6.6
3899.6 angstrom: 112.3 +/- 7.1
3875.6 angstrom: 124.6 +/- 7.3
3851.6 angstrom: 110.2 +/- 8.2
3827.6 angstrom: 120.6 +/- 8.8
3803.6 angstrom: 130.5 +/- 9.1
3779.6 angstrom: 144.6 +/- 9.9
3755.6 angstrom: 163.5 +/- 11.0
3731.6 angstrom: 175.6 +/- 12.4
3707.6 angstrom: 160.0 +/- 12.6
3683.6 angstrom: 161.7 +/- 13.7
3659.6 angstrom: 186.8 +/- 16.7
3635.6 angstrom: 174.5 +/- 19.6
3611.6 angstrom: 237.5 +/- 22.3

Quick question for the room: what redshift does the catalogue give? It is 1.85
